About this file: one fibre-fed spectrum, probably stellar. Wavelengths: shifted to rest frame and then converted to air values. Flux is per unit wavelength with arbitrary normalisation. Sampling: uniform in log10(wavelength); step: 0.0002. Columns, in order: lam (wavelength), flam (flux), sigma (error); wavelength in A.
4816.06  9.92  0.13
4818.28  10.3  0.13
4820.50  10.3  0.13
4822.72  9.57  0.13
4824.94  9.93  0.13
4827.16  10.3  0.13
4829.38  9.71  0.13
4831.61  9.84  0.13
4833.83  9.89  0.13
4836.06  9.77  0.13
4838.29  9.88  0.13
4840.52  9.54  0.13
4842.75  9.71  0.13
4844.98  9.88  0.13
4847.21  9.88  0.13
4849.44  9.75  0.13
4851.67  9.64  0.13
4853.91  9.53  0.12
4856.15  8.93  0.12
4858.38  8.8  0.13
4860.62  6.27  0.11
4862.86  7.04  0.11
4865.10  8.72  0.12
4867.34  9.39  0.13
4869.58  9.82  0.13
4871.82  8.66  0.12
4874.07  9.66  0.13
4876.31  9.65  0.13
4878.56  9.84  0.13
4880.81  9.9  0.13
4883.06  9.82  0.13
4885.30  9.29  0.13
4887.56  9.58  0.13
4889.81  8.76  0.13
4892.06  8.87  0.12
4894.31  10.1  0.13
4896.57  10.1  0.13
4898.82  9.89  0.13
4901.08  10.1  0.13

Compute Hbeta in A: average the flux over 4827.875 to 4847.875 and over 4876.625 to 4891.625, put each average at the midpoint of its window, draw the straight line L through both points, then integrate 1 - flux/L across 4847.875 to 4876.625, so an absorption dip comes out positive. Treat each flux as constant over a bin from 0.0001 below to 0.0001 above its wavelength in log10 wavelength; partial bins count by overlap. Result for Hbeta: 2.2 A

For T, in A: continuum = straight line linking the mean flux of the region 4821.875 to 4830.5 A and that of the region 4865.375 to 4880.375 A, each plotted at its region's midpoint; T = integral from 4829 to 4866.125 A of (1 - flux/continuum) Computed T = 1.9 A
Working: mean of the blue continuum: 9.89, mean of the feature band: 9.21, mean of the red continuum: 9.48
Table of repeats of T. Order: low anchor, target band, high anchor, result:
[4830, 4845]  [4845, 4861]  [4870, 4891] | 0.84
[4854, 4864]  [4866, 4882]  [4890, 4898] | -1.66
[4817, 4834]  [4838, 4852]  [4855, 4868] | -1.19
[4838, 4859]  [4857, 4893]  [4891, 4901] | 2.53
